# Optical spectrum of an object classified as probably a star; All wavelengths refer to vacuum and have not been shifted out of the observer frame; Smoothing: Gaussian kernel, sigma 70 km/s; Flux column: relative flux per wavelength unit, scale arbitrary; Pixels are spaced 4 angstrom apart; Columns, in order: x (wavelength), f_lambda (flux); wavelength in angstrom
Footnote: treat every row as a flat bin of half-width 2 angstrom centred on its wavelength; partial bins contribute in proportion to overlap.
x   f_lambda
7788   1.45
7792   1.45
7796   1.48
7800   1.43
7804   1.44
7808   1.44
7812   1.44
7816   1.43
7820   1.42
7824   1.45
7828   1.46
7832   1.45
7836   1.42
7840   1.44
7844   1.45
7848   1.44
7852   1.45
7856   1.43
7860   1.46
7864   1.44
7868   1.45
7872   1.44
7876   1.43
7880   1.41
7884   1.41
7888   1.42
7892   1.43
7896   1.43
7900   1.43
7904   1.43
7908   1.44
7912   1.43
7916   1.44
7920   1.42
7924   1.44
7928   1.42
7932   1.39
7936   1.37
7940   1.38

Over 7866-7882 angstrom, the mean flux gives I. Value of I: 1.43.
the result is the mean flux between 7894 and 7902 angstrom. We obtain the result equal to 1.43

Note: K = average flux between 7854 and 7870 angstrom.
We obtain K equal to 1.45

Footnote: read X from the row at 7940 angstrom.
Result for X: 1.38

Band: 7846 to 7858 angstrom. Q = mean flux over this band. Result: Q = 1.44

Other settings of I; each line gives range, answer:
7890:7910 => 1.43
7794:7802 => 1.46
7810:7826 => 1.44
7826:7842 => 1.44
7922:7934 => 1.42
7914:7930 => 1.43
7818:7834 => 1.45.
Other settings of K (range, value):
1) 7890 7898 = 1.43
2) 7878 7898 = 1.42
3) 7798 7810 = 1.44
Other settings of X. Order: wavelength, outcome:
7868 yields 1.45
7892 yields 1.43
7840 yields 1.44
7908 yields 1.44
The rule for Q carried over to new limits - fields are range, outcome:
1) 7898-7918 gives 1.43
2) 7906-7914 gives 1.44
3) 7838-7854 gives 1.45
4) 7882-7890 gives 1.42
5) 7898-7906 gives 1.43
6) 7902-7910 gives 1.44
